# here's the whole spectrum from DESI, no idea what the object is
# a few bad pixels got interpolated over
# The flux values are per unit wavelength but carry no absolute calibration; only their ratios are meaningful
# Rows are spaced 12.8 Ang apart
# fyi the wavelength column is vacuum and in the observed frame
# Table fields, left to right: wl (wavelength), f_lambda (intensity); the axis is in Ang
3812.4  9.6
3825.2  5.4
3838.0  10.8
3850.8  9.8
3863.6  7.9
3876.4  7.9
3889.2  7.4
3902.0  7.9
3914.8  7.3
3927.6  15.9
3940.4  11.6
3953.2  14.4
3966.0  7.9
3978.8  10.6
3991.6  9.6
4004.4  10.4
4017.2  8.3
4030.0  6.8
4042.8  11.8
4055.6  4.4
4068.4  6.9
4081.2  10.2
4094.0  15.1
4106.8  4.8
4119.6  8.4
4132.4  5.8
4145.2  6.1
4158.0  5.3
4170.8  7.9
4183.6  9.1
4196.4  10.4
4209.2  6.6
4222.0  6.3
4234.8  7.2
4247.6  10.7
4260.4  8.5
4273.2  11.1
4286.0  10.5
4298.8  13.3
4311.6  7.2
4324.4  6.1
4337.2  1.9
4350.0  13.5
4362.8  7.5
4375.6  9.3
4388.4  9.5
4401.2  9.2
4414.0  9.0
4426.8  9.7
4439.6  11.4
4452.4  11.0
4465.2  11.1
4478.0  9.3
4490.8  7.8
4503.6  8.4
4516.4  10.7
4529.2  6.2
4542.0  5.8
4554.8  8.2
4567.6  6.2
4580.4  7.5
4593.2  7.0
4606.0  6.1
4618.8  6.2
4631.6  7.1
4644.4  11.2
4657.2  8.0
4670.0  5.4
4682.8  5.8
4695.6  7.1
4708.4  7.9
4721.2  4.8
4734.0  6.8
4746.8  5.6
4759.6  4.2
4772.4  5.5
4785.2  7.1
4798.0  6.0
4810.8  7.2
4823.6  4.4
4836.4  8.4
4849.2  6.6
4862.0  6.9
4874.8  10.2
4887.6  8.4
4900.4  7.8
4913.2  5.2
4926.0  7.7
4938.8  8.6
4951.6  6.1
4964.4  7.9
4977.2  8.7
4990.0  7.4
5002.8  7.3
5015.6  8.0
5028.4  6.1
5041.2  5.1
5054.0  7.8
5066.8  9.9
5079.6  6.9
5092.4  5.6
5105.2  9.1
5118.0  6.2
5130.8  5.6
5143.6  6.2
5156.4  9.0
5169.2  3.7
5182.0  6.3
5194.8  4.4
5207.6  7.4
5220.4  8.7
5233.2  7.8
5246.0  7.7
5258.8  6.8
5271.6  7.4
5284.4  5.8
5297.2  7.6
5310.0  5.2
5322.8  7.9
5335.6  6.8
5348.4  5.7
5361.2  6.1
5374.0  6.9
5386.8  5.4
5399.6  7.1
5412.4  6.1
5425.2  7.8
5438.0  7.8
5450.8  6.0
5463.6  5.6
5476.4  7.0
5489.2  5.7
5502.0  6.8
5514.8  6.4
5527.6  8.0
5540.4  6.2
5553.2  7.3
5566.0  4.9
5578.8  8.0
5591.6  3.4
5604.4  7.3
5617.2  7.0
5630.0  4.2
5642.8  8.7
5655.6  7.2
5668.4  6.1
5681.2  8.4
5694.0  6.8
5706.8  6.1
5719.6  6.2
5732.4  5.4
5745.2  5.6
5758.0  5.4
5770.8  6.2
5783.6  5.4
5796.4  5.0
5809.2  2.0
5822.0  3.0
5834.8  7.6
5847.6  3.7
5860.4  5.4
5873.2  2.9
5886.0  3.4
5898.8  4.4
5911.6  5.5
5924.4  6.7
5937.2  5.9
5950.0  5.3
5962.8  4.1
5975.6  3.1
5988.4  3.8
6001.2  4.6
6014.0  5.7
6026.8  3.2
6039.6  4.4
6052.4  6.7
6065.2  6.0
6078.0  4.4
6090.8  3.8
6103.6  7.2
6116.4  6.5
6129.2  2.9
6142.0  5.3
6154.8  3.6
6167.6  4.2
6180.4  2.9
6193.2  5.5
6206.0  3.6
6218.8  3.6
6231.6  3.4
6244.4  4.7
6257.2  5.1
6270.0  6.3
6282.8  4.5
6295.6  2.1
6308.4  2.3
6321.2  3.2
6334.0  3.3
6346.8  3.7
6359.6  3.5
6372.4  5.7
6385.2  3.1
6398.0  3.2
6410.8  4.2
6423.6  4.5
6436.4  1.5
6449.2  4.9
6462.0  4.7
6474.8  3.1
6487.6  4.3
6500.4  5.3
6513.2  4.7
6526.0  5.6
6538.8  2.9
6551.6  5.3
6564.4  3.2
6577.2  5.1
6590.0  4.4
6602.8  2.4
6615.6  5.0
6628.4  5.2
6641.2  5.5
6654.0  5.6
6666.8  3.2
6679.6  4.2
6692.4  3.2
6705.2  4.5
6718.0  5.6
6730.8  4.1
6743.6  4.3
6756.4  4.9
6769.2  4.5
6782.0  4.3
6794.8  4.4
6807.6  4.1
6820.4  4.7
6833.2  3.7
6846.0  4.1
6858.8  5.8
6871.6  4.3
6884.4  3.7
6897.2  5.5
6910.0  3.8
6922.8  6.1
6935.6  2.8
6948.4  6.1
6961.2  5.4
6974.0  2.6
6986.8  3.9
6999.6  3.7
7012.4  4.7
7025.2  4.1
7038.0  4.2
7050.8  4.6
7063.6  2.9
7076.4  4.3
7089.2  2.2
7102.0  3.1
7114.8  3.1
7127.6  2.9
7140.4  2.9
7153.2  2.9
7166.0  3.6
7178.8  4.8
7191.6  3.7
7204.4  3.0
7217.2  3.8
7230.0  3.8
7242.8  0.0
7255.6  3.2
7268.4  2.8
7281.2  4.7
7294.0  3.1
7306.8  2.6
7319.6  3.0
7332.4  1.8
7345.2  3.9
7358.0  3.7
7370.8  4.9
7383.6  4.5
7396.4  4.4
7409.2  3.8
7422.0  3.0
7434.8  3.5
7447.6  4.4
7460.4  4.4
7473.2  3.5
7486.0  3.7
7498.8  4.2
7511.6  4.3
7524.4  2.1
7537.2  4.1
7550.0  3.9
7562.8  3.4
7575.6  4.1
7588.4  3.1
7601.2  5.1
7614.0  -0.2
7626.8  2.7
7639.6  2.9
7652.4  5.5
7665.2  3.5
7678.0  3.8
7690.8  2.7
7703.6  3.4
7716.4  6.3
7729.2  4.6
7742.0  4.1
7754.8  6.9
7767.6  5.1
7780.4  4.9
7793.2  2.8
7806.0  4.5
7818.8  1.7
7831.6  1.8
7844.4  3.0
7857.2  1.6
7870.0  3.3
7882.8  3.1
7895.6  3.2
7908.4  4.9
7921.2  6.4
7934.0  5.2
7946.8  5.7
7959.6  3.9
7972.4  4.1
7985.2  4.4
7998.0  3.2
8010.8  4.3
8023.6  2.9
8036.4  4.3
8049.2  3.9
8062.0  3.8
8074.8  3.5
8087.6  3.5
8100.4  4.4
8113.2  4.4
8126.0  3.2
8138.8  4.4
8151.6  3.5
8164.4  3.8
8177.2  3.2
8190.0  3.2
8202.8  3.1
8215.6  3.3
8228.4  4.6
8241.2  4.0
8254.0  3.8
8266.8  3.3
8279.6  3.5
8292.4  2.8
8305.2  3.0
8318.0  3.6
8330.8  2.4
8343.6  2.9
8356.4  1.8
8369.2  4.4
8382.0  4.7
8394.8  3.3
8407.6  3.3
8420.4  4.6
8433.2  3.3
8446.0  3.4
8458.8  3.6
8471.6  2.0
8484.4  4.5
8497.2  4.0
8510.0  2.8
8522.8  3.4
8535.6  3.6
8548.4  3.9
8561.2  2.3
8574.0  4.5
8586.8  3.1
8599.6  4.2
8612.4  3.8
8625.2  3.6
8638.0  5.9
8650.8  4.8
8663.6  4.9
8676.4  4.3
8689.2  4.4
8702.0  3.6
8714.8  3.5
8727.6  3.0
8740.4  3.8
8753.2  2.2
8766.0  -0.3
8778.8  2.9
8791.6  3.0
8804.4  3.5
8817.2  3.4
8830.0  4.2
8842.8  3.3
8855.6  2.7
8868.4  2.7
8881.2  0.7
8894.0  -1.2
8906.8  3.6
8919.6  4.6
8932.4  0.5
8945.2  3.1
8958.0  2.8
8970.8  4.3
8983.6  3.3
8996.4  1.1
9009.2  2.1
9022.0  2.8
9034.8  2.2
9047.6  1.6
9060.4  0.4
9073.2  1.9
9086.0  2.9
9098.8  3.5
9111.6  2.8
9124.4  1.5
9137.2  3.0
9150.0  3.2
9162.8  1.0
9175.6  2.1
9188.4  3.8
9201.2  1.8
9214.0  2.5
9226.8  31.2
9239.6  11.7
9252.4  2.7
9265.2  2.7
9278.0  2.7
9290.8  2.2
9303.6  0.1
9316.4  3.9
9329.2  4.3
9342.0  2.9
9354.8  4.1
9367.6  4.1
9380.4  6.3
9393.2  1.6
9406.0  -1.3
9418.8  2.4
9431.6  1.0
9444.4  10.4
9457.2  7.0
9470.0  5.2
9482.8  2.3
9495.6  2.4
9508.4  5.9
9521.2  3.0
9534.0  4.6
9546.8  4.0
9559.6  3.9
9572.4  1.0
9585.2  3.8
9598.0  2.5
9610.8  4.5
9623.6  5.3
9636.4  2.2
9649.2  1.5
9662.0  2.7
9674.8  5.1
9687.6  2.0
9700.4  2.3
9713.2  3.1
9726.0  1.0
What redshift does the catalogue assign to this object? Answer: 1.475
